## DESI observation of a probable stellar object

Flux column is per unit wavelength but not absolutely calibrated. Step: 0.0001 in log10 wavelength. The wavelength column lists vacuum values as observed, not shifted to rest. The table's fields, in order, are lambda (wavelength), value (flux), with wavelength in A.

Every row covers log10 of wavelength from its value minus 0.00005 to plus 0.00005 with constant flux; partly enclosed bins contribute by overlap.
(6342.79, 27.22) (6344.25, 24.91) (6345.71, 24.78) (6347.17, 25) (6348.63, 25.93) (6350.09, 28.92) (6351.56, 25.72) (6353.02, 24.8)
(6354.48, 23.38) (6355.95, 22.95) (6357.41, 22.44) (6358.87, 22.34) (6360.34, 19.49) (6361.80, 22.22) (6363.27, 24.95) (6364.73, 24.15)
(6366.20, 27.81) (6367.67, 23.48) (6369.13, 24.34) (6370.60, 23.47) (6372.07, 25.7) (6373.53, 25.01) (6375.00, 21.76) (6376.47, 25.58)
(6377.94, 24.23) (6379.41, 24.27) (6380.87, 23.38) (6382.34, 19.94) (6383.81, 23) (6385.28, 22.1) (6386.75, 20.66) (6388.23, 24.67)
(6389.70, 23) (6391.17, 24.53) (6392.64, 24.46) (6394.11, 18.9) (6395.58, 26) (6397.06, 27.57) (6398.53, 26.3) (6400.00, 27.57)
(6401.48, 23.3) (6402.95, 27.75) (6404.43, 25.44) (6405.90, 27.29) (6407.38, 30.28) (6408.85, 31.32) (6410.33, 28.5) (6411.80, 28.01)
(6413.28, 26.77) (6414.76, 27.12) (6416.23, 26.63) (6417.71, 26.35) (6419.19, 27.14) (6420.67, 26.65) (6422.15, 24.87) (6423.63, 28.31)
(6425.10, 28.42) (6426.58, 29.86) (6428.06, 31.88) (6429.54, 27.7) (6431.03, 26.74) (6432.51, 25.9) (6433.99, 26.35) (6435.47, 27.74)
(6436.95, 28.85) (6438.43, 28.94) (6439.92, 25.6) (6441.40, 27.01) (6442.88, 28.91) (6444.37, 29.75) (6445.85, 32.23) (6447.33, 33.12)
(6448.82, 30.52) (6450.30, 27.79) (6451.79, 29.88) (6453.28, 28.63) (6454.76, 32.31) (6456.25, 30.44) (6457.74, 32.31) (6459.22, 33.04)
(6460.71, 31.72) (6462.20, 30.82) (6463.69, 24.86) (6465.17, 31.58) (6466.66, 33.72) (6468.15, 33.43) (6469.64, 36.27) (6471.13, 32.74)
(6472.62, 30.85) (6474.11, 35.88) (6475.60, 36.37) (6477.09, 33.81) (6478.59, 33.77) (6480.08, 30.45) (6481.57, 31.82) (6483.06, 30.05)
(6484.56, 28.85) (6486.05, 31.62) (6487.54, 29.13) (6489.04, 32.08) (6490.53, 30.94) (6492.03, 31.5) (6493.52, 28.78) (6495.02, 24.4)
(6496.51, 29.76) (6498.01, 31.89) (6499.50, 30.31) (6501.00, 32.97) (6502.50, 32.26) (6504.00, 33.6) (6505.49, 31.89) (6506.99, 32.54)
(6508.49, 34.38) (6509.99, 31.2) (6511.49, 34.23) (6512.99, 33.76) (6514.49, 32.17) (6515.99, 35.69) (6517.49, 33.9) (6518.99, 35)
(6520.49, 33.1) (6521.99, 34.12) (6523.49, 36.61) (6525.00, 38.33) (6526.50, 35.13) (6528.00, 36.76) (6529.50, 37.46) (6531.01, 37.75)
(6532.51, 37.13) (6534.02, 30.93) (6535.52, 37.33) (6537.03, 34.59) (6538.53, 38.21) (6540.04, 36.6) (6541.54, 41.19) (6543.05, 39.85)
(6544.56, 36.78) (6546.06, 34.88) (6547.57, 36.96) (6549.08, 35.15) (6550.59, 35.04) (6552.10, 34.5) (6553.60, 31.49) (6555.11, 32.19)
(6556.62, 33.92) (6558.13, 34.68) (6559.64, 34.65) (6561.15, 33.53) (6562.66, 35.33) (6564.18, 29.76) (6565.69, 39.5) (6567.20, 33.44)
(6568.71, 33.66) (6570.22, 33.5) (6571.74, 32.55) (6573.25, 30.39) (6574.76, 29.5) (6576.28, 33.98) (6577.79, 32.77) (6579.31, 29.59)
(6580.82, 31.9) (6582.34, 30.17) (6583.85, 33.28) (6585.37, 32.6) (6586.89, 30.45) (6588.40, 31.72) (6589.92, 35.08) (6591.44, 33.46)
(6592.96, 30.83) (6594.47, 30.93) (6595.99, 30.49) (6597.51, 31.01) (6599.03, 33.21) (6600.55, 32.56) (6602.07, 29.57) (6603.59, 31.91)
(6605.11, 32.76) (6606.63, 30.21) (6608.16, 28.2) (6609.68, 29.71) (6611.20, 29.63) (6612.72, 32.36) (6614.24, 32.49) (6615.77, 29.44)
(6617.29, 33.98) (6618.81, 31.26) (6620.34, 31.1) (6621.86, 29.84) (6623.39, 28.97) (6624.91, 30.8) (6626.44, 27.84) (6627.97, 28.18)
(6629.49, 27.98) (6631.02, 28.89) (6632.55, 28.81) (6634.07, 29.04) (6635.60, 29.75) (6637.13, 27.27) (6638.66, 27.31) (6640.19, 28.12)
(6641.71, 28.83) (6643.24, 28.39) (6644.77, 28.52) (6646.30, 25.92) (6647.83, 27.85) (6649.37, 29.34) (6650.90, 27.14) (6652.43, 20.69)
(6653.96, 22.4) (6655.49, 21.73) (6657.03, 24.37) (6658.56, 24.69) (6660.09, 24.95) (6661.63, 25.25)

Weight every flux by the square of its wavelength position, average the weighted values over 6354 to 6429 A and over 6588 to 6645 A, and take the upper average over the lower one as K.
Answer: 1.29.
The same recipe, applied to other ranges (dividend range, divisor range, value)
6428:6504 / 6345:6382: 1.30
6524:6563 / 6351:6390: 1.61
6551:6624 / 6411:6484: 1.12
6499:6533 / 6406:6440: 1.27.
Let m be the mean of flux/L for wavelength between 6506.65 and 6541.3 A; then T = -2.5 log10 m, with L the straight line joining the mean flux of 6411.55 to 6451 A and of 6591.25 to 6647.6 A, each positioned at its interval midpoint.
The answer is -0.21 mag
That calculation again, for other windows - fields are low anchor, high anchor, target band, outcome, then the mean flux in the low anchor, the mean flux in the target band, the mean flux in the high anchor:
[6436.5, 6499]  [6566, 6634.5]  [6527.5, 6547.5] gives -0.188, 30.9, 36.9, 31.2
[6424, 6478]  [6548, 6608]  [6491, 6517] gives -0.018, 30.4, 31.9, 32.6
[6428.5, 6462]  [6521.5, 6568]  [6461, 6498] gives 0.003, 29.4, 31.4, 35.6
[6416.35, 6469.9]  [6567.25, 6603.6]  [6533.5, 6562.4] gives -0.137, 29.3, 35.4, 31.9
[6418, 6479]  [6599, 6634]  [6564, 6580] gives -0.084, 30.1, 32.7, 30.3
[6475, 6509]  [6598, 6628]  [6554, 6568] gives -0.100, 31.4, 34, 30.8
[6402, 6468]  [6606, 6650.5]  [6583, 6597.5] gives -0.100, 28.9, 32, 29.3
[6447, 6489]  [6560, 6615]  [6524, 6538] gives -0.139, 31.6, 36.2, 32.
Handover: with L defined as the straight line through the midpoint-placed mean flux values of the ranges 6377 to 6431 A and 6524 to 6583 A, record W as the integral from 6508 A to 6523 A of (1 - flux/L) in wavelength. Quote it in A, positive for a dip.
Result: -0.6 A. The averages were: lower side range 26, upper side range 34.7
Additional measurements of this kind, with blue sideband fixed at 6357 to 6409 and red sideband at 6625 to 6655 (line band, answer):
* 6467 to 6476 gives -3.08 A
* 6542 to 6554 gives -4.31 A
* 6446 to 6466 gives -4.25 A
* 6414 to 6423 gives -0.62 A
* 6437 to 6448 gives -1.86 A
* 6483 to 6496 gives -2.04 A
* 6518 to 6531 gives -4.88 A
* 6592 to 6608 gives -2.51 A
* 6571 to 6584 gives -2.31 A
